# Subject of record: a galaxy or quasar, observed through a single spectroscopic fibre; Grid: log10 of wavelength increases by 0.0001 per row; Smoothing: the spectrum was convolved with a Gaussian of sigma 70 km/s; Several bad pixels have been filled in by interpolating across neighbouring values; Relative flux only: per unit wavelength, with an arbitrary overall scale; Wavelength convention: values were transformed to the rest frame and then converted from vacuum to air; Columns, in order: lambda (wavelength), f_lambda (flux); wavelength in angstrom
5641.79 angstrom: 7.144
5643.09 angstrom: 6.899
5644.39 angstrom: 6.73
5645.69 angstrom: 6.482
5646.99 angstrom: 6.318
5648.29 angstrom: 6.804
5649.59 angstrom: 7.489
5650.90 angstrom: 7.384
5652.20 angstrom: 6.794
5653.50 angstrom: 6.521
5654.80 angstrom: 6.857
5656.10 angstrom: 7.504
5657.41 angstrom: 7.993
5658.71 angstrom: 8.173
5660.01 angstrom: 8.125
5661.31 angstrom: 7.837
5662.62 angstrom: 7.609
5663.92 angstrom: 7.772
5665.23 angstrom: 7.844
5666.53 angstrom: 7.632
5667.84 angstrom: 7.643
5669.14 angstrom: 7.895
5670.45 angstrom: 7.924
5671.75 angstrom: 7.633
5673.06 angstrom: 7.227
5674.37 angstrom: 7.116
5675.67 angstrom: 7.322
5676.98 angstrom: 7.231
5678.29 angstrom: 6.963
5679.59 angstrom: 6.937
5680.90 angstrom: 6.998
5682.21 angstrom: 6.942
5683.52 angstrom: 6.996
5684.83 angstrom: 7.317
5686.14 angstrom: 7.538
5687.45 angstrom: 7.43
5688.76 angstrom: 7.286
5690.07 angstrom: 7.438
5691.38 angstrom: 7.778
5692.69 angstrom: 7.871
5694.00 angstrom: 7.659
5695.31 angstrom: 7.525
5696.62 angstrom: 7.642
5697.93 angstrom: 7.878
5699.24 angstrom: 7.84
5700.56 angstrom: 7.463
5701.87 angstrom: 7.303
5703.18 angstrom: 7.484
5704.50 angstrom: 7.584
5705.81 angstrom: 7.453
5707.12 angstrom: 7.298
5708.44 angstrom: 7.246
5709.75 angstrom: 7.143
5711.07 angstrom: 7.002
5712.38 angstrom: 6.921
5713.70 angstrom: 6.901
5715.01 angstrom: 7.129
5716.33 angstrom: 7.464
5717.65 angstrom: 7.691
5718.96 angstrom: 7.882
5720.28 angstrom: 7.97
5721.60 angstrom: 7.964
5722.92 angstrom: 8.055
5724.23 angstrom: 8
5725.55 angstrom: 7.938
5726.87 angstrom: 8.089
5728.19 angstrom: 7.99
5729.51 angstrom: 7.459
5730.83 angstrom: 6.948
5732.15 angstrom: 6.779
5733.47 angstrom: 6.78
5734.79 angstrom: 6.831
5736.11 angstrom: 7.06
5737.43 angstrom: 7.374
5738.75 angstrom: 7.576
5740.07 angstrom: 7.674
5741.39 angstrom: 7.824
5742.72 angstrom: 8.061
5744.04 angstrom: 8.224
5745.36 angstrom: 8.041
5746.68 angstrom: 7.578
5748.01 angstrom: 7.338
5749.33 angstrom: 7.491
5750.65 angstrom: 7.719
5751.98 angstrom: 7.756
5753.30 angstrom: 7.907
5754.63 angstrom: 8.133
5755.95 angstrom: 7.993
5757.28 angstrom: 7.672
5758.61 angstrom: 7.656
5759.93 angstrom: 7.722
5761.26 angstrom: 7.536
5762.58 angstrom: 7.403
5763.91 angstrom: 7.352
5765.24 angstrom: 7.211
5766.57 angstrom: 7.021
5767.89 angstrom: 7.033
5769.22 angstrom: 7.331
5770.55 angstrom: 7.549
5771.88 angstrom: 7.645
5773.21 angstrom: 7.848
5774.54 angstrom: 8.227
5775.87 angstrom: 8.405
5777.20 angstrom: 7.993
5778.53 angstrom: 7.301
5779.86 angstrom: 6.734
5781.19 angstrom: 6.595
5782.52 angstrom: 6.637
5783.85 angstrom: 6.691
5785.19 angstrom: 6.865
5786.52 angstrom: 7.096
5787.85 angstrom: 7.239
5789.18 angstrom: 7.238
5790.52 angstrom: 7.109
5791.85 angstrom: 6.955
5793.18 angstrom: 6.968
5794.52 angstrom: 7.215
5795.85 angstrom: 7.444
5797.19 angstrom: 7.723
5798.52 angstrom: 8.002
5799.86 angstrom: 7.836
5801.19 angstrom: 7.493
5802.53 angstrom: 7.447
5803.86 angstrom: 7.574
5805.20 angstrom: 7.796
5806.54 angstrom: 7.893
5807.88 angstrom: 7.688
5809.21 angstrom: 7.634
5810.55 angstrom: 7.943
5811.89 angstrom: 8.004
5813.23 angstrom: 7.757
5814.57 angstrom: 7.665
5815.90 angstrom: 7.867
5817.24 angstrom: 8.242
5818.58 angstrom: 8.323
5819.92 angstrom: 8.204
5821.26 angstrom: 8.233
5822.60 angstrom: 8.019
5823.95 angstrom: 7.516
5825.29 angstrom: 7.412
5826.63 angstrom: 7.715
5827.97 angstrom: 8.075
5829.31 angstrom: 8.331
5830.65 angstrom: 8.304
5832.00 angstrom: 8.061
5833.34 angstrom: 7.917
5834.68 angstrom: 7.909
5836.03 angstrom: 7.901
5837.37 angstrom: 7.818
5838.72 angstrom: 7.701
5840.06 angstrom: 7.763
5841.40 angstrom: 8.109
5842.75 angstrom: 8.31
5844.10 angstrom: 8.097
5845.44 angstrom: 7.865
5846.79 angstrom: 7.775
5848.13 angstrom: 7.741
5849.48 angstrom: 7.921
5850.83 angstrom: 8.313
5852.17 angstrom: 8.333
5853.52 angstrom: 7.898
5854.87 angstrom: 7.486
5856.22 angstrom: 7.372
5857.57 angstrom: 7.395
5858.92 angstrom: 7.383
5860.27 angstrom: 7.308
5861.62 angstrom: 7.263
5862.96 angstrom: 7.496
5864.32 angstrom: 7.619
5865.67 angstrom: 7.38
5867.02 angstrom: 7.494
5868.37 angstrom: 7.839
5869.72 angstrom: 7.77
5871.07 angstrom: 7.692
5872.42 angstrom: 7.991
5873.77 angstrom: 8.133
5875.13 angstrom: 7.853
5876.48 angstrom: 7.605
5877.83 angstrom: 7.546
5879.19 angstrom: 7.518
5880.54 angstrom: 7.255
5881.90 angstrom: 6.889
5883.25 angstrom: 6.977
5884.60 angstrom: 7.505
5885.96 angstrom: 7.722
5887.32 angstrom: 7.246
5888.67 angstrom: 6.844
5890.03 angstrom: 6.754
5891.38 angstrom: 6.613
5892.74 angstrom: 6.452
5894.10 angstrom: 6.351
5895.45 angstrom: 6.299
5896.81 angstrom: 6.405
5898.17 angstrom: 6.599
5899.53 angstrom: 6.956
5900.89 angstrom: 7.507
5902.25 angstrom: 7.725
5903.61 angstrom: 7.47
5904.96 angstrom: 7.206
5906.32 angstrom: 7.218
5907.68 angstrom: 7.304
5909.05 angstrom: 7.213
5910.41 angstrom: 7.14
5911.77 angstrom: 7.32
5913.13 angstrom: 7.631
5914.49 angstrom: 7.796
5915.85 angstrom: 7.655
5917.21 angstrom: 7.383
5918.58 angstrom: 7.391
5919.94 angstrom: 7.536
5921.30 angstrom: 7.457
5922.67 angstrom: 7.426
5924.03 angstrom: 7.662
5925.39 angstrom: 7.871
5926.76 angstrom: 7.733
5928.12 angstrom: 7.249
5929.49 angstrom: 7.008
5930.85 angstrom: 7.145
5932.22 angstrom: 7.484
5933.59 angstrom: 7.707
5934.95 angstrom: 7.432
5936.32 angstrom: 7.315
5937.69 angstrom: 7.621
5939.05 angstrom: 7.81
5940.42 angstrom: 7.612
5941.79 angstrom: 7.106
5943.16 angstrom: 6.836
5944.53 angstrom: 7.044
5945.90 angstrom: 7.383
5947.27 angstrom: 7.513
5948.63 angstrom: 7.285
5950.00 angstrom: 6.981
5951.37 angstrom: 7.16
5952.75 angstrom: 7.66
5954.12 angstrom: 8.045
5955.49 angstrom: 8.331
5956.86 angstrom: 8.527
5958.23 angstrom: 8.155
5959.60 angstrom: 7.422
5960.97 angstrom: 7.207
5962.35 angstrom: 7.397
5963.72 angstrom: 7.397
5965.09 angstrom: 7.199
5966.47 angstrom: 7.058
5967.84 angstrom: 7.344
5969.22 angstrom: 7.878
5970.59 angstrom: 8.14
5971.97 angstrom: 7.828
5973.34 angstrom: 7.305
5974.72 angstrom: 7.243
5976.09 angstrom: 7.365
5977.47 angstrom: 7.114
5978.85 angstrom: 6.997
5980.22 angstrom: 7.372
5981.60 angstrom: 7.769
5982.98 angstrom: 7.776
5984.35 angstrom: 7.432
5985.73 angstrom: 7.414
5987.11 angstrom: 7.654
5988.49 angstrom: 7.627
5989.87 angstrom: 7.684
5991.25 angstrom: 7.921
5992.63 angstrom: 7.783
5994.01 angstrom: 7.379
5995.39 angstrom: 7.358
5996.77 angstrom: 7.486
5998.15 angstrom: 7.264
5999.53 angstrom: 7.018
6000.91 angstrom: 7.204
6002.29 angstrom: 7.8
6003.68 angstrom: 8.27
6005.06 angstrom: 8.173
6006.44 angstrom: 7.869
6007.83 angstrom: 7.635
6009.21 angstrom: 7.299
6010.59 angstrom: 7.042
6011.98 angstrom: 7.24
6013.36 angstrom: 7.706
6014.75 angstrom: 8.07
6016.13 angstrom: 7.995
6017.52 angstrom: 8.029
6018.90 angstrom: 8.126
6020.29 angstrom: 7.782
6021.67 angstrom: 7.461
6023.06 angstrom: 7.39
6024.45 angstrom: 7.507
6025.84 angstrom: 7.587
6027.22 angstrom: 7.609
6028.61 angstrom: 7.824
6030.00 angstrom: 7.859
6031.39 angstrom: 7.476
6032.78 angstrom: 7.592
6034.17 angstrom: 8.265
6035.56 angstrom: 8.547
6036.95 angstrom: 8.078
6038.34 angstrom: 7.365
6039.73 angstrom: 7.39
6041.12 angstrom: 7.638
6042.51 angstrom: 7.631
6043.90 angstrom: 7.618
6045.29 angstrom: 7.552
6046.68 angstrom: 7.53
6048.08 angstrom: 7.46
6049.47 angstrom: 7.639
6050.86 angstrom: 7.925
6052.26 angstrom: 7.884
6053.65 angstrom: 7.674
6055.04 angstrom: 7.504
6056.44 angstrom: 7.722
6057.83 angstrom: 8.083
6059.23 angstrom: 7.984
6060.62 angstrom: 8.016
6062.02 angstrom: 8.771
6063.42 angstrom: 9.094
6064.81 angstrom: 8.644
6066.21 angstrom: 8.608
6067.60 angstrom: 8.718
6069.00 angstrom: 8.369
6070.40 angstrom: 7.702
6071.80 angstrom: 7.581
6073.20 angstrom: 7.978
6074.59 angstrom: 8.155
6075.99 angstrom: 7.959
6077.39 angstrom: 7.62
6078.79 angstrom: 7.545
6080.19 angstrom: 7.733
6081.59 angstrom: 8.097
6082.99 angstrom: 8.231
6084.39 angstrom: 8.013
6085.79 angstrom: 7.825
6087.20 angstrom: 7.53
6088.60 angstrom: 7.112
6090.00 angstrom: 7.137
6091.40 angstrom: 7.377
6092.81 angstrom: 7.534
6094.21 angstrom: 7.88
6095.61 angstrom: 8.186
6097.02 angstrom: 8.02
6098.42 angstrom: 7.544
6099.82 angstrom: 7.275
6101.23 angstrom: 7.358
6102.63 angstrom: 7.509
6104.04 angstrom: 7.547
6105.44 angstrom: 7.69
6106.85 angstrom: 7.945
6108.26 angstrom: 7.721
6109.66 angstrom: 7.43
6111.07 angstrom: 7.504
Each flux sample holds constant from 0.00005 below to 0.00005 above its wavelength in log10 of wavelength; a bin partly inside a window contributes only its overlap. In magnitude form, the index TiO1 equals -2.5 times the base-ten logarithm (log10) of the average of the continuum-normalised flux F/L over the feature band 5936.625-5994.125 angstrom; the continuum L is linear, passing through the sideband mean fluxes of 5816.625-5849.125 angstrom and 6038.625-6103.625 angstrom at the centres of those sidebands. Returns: 0.05 mag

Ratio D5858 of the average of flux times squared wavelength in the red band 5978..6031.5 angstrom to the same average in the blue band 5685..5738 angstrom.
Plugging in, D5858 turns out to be 1.13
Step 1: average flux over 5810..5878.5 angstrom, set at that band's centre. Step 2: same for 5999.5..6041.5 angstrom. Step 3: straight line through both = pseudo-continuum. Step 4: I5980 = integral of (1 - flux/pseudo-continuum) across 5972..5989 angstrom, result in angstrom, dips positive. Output 0.7 angstrom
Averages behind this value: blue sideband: 7.84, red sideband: 7.72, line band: 7.44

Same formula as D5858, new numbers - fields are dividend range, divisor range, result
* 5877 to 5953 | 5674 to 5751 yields 1.04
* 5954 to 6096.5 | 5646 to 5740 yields 1.17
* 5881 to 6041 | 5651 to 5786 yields 1.08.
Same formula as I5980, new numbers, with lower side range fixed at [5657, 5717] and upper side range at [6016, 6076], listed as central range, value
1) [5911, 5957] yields 1.59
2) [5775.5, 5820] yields 0.55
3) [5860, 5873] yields 0.15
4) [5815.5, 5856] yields -1.72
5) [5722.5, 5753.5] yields -0.30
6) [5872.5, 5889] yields 0.51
